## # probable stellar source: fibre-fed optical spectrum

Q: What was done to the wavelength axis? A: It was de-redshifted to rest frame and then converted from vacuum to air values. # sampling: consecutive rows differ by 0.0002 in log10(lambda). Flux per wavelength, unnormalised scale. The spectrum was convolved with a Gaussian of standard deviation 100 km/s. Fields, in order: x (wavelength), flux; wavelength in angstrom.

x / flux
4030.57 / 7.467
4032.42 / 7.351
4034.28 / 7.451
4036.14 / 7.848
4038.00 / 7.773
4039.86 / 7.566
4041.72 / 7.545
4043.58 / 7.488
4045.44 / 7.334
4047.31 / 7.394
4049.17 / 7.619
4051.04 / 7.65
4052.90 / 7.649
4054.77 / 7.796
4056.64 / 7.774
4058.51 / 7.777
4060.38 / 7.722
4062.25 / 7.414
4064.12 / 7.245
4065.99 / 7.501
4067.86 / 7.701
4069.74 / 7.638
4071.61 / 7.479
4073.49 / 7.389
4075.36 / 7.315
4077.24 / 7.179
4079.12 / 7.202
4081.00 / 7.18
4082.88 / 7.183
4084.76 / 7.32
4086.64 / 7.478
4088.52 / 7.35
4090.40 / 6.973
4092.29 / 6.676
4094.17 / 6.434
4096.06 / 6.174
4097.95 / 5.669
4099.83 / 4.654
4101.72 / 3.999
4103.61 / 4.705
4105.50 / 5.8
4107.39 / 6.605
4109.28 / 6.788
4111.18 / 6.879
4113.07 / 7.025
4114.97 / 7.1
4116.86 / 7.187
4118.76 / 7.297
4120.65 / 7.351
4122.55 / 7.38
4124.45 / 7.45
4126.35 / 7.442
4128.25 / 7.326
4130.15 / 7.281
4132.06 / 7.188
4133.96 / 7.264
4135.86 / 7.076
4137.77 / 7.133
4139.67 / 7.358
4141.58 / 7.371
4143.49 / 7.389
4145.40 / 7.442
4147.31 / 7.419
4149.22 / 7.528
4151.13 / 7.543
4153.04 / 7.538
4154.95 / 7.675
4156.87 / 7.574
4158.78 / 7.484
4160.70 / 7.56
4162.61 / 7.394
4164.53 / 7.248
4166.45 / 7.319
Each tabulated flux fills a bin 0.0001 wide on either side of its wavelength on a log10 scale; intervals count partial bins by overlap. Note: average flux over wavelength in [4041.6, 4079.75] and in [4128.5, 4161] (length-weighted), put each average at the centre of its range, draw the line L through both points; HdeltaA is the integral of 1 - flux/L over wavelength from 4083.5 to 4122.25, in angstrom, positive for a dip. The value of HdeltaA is 5.0 angstrom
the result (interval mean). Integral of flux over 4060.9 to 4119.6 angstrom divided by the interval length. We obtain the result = 6.8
